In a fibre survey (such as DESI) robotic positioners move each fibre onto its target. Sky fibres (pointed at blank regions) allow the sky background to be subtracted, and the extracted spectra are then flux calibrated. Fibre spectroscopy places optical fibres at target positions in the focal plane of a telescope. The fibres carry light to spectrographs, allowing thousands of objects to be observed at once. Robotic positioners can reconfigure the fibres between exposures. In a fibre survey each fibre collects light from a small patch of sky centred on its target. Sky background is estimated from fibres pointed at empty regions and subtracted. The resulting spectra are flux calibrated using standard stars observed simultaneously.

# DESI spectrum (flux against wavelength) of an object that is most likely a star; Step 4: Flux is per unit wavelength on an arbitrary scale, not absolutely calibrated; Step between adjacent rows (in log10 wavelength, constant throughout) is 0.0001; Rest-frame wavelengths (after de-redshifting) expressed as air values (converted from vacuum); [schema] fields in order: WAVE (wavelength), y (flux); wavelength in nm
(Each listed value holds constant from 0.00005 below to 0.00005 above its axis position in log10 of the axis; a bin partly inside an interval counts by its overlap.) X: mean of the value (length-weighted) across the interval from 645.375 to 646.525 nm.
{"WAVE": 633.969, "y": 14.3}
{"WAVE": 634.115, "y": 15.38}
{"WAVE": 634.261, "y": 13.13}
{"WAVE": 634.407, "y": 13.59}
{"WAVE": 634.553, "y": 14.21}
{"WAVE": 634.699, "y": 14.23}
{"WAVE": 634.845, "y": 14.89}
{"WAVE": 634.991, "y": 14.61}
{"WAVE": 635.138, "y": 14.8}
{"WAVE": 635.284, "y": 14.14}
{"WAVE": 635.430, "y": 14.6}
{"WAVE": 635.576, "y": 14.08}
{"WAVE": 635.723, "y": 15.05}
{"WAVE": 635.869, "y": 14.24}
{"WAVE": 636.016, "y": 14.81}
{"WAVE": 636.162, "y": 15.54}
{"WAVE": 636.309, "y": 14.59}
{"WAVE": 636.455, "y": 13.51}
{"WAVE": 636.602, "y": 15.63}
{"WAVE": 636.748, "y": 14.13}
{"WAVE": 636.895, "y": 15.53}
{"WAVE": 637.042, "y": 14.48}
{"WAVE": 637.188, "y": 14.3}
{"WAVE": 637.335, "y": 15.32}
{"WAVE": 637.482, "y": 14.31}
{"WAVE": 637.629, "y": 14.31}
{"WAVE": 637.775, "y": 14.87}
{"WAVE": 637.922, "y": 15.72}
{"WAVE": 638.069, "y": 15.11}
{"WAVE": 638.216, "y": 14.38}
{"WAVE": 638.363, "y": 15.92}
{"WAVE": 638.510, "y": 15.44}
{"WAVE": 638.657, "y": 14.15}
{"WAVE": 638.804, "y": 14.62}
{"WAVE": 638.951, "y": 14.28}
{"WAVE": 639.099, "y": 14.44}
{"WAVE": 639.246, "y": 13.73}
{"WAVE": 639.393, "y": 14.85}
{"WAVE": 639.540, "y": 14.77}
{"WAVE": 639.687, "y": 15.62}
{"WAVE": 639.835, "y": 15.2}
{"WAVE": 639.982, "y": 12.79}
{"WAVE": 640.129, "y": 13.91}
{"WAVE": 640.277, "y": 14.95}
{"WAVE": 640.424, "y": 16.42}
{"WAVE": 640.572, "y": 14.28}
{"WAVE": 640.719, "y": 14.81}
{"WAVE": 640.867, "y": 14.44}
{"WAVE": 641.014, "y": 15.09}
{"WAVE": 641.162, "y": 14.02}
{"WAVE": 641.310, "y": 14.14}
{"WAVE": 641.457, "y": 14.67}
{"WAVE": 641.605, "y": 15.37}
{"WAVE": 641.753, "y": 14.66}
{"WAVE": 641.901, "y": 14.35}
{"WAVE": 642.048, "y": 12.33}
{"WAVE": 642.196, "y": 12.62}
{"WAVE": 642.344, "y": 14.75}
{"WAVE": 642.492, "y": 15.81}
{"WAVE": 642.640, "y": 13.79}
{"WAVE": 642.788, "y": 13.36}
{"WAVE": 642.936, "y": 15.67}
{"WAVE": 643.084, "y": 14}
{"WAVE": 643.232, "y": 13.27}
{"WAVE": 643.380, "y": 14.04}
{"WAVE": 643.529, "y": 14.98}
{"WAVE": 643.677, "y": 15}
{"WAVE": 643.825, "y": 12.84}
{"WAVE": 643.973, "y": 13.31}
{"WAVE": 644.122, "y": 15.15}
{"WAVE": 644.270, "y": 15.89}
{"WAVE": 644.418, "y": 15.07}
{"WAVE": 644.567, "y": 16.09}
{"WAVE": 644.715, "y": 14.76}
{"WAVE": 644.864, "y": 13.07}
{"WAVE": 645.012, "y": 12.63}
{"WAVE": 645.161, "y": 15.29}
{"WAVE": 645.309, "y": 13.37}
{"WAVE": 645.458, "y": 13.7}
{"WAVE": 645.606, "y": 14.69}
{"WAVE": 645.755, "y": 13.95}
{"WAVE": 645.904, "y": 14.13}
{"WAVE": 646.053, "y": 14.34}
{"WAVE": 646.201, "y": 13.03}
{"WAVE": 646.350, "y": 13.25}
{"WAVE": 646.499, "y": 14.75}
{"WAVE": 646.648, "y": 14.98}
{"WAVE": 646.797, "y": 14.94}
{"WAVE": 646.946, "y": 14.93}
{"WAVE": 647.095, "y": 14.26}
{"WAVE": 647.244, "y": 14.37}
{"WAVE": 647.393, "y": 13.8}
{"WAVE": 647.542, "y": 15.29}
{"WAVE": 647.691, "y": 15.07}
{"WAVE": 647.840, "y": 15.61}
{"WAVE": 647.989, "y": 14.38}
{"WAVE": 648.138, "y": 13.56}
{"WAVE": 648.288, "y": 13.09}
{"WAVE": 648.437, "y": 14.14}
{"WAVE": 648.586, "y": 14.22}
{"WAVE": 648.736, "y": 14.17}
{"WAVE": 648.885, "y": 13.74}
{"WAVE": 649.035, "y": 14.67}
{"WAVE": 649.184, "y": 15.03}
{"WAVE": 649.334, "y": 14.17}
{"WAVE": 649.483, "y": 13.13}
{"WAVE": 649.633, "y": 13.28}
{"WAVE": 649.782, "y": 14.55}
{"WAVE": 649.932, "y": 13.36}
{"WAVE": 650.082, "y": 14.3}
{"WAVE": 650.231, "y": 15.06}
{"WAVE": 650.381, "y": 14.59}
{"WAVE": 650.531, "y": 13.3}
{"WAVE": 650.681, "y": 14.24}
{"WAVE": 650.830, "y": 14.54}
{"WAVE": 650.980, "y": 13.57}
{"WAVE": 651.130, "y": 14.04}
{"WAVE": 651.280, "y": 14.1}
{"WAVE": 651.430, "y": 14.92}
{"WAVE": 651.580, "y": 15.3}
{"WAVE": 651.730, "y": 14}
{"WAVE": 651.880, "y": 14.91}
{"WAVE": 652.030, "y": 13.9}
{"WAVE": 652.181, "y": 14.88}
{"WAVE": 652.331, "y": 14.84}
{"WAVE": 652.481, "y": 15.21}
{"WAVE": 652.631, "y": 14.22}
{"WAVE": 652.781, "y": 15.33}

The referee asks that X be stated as 13.9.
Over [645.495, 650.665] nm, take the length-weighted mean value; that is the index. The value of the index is 14.2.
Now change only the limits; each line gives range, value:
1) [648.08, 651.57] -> 14.1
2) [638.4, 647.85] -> 14.4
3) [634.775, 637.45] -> 14.7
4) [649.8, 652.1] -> 14.3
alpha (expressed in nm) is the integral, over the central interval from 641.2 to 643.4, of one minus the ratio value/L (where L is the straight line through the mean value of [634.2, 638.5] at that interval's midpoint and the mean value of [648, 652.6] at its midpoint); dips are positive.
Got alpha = 0.04 nm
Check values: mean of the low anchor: 14.6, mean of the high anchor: 14.2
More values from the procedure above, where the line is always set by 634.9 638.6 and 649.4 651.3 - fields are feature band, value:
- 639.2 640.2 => 0.012 nm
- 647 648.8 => -0.024 nm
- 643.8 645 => -0.013 nm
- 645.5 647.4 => -0.006 nm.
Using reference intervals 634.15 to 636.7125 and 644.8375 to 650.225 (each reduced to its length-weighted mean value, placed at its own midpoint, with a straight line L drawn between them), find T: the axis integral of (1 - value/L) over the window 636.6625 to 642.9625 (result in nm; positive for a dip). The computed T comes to -0.10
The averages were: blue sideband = 14.5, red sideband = 14.2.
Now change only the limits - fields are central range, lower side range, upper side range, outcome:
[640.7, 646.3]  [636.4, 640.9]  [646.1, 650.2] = 0.08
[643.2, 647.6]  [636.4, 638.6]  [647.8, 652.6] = 0.06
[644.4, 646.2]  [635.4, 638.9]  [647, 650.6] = 0.03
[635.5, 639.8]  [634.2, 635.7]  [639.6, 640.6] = -0.07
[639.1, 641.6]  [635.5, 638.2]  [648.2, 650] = -0.02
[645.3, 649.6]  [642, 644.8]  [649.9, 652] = 0.03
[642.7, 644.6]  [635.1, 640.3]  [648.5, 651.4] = -0.01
